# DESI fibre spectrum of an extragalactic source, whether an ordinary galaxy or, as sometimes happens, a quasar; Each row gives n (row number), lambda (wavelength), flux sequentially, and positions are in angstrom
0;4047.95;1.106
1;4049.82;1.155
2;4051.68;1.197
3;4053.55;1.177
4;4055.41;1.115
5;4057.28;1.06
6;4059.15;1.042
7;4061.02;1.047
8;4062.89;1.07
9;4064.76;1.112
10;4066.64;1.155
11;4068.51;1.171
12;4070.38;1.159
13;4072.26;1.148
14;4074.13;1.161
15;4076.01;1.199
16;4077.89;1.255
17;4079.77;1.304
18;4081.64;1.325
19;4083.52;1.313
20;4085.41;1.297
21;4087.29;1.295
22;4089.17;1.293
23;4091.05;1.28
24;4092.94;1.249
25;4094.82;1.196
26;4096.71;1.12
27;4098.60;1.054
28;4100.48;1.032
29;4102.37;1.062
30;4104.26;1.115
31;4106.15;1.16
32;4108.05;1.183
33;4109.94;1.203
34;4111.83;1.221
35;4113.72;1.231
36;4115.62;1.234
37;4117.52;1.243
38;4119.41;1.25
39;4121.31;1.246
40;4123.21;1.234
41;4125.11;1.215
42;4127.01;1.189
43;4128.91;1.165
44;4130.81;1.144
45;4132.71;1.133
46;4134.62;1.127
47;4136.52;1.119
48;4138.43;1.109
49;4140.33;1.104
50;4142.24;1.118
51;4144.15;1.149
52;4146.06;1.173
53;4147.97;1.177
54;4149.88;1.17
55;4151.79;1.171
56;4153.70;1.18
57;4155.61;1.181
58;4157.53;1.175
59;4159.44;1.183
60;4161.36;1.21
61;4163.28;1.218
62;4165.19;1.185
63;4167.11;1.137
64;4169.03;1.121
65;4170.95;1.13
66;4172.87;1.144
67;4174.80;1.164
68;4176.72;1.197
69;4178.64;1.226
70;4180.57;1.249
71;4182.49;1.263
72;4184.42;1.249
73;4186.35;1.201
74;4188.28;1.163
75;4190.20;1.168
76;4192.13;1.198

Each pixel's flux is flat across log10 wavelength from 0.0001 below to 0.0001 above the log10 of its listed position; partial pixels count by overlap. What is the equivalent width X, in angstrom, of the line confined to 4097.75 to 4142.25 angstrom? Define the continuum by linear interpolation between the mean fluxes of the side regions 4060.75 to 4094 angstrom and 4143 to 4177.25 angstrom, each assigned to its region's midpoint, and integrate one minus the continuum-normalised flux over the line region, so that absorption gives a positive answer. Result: 1.1 angstrom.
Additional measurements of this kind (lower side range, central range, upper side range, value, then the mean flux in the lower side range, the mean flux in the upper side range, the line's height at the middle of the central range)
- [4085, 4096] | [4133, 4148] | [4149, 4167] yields 0.9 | 1.26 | 1.18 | 1.2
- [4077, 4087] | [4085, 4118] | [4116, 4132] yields 1.8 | 1.3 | 1.21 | 1.26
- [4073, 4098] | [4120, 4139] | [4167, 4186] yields 0.8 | 1.25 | 1.19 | 1.22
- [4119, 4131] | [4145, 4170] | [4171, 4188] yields 0.6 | 1.21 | 1.2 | 1.21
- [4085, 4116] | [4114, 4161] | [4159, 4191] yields 0.5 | 1.19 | 1.19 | 1.19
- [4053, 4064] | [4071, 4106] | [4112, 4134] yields -2.0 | 1.08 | 1.21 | 1.14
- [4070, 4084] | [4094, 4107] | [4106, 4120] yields 1.3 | 1.23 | 1.22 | 1.22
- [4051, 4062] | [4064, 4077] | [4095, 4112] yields -0.6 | 1.1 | 1.13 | 1.11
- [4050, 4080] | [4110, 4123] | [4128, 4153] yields -1.0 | 1.14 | 1.14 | 1.14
